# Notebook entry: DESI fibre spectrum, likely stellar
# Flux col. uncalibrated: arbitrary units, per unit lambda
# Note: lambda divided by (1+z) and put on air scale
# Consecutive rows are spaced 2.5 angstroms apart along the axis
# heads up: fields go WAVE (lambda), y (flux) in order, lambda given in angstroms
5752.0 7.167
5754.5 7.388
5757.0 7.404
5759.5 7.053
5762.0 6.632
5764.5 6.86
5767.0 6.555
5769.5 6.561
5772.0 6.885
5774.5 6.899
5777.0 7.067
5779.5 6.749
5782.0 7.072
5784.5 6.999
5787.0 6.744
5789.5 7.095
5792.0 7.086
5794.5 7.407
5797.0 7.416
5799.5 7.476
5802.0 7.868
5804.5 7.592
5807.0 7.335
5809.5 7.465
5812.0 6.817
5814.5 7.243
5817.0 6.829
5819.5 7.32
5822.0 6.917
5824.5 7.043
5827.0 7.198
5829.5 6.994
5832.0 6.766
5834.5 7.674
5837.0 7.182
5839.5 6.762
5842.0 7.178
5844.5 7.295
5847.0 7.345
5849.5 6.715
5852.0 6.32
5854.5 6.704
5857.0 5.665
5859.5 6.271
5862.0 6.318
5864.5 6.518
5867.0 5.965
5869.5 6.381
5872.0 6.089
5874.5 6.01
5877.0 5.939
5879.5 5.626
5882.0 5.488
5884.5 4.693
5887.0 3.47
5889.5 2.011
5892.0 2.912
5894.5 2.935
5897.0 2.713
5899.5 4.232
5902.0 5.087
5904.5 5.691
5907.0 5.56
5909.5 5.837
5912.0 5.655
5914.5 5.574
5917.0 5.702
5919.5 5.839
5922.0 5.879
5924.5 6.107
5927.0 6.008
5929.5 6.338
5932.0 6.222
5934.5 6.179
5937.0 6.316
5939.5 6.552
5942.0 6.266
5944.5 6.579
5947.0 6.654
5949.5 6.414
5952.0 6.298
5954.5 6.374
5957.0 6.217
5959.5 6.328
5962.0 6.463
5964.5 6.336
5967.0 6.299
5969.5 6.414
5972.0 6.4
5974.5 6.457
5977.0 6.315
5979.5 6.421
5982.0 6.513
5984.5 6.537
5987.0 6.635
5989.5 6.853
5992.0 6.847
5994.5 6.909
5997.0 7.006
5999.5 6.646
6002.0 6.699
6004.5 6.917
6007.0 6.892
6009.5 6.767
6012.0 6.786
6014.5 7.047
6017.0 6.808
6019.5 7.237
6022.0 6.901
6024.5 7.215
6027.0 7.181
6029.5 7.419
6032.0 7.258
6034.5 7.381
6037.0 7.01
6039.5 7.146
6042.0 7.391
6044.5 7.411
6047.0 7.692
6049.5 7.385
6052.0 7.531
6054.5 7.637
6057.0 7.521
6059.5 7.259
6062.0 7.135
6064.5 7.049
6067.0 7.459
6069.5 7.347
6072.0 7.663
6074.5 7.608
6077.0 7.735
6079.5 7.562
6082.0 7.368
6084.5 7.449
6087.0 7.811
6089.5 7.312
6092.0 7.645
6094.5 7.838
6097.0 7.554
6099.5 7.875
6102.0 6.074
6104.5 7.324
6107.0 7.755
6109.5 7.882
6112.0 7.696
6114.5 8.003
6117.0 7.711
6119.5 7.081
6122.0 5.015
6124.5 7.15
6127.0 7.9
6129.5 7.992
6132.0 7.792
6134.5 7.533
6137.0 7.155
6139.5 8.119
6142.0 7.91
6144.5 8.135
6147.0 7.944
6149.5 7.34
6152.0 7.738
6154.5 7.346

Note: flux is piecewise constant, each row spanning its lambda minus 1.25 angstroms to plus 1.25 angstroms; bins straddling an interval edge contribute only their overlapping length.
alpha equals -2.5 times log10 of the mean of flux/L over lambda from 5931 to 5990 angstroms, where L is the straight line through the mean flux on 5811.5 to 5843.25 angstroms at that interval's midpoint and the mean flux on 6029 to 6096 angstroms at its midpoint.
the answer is 0.14 mag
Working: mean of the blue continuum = 7.08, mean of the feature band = 6.41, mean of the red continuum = 7.45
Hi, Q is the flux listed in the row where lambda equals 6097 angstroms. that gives 7.554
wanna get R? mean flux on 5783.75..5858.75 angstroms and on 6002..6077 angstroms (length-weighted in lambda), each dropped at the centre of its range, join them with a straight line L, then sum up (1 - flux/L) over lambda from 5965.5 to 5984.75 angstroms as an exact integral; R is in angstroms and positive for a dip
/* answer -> 2.1 angstroms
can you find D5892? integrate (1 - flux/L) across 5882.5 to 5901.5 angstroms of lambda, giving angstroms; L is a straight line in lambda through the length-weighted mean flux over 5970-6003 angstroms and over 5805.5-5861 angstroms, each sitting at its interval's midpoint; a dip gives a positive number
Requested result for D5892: 9.4 angstroms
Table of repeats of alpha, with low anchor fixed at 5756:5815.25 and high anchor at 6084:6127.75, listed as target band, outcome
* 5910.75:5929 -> 0.23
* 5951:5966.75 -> 0.15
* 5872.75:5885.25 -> 0.27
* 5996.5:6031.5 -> 0.05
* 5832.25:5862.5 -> 0.05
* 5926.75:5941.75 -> 0.15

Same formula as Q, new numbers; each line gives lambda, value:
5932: 6.222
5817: 6.829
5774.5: 6.899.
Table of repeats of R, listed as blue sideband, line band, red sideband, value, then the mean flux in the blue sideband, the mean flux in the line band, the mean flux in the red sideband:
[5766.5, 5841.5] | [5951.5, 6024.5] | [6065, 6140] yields 6.8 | 7.11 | 6.65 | 7.47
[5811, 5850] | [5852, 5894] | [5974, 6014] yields 9.8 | 7.09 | 5.36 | 6.71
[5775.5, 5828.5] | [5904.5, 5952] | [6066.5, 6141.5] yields 7.9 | 7.18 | 6.09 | 7.48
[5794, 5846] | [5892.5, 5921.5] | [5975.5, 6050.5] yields 8.8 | 7.23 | 4.95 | 6.97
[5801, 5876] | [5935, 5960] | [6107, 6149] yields 2.5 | 6.85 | 6.4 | 7.57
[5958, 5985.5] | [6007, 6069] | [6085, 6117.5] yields -2.0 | 6.4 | 7.23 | 7.57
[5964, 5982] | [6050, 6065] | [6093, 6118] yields -0.5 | 6.39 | 7.37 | 7.57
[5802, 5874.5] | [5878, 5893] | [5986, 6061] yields 6.1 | 6.86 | 4.08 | 7.11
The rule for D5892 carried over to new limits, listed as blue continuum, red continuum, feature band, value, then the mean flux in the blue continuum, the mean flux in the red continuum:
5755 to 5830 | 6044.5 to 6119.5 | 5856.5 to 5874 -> 2.4 angstroms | 7.09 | 7.5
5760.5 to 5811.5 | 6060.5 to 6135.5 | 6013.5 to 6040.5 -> 0.8 angstroms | 7.08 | 7.44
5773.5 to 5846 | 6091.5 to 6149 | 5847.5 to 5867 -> 2.3 angstroms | 7.16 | 7.52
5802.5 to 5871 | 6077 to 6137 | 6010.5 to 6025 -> 0.6 angstroms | 6.89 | 7.45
